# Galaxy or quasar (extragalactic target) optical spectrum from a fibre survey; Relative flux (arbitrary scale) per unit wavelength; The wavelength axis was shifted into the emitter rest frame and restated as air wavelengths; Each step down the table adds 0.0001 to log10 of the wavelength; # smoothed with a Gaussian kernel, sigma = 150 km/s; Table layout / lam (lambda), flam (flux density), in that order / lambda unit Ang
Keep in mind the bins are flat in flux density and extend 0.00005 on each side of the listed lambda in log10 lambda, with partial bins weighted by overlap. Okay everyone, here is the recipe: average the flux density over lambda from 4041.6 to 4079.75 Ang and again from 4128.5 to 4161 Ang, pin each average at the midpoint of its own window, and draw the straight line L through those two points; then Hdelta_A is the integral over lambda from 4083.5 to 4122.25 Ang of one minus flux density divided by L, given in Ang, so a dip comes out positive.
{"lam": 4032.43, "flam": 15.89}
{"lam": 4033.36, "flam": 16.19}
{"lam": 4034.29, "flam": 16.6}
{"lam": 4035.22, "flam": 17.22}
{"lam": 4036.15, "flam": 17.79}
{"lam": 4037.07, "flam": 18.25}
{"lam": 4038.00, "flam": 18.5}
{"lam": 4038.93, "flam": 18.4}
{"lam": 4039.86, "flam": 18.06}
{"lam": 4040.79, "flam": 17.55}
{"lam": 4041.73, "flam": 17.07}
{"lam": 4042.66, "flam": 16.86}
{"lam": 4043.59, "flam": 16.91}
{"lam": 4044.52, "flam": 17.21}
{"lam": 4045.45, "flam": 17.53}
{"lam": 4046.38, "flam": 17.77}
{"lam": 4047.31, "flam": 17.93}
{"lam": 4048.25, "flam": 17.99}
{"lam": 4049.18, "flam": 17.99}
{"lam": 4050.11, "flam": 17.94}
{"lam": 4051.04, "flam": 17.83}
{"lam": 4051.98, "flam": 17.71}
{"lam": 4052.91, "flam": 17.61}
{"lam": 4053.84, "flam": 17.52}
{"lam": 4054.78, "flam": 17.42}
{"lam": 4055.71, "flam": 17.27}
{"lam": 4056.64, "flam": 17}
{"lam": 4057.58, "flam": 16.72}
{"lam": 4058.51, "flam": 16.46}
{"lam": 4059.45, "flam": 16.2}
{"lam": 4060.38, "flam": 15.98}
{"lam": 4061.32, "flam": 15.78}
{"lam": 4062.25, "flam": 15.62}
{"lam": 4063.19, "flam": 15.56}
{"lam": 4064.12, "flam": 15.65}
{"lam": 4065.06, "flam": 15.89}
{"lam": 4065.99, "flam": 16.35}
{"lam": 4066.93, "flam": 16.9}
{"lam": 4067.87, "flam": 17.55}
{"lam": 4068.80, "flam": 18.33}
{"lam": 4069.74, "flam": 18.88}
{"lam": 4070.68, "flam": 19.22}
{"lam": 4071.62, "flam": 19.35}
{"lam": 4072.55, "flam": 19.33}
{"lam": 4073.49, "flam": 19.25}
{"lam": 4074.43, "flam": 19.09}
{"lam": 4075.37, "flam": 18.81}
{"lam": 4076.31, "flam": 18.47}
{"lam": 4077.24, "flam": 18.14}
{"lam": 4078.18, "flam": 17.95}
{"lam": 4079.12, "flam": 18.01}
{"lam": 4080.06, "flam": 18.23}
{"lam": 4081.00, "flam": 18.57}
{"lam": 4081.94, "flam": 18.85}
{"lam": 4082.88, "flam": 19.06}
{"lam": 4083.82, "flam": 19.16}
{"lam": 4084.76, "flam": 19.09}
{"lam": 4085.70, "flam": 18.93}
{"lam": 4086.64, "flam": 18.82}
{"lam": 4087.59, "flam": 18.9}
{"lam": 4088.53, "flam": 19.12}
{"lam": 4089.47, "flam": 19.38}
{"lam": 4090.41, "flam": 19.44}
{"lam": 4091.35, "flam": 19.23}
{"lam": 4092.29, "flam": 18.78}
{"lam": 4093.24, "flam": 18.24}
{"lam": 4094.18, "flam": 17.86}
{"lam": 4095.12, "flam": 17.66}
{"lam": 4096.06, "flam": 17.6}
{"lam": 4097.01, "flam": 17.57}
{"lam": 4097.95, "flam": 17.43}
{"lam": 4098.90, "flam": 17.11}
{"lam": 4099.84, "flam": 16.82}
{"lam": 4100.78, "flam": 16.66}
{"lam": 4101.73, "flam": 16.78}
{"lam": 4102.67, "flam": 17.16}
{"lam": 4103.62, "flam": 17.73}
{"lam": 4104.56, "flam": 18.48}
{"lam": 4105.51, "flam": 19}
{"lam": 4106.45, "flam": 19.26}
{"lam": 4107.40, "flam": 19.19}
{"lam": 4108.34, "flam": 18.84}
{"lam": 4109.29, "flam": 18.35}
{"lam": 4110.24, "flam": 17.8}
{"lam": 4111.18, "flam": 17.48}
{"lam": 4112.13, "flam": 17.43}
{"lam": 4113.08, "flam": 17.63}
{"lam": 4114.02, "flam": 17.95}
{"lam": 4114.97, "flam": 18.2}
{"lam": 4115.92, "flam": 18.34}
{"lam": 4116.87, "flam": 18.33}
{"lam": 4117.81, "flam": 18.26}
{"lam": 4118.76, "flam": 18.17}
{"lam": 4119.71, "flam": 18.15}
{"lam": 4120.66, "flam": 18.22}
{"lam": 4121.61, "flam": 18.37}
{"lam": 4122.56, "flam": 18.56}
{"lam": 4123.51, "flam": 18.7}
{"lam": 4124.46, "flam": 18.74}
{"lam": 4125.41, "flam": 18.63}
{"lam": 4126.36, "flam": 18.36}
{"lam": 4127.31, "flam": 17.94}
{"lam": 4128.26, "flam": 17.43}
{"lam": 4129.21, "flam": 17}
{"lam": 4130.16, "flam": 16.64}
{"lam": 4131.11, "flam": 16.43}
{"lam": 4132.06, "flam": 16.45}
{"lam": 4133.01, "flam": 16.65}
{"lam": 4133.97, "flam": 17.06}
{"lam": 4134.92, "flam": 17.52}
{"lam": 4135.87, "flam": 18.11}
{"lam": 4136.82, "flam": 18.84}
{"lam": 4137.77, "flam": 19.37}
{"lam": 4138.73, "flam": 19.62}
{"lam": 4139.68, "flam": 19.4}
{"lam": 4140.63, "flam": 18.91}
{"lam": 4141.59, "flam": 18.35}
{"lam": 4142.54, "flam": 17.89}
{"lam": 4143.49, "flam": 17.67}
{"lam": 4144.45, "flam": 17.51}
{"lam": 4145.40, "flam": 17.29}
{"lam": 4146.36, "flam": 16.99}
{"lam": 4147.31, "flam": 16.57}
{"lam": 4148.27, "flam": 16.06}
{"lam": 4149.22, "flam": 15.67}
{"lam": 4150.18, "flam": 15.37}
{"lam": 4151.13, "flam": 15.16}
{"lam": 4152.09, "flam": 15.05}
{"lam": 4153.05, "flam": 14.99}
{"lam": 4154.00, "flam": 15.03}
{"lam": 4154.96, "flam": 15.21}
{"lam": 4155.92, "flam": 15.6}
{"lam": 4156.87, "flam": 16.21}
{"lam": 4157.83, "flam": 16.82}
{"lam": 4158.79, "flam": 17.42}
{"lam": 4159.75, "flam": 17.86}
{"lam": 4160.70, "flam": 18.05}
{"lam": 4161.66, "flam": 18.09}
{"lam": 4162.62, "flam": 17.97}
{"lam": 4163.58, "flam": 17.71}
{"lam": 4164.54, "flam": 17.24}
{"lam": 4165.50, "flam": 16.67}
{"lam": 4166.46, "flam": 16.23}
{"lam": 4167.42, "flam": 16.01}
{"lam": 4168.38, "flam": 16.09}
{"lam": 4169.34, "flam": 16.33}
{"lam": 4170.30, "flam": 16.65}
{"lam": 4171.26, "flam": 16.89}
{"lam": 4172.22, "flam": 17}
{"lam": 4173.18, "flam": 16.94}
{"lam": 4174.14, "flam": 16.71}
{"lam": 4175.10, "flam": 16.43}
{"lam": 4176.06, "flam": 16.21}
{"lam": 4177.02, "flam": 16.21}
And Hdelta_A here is -2.1 Ang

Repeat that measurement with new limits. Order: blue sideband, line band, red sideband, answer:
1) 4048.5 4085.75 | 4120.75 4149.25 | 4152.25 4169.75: -1.5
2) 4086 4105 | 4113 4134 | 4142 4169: -0.6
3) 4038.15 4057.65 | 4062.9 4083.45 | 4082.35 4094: 0.4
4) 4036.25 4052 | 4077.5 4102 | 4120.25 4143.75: -0.5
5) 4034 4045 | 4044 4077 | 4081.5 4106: 0.6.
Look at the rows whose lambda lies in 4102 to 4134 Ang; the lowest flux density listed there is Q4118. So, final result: 16.43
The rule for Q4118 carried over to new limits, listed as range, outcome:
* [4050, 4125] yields 15.56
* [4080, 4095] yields 17.86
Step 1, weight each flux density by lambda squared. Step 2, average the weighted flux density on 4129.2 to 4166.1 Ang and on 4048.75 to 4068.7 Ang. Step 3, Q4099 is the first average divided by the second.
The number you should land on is 1.1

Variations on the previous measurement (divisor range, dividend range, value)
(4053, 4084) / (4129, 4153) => 1.01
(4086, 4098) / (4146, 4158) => 0.87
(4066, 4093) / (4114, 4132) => 0.98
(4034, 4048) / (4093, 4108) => 1.04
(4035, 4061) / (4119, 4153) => 1.05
